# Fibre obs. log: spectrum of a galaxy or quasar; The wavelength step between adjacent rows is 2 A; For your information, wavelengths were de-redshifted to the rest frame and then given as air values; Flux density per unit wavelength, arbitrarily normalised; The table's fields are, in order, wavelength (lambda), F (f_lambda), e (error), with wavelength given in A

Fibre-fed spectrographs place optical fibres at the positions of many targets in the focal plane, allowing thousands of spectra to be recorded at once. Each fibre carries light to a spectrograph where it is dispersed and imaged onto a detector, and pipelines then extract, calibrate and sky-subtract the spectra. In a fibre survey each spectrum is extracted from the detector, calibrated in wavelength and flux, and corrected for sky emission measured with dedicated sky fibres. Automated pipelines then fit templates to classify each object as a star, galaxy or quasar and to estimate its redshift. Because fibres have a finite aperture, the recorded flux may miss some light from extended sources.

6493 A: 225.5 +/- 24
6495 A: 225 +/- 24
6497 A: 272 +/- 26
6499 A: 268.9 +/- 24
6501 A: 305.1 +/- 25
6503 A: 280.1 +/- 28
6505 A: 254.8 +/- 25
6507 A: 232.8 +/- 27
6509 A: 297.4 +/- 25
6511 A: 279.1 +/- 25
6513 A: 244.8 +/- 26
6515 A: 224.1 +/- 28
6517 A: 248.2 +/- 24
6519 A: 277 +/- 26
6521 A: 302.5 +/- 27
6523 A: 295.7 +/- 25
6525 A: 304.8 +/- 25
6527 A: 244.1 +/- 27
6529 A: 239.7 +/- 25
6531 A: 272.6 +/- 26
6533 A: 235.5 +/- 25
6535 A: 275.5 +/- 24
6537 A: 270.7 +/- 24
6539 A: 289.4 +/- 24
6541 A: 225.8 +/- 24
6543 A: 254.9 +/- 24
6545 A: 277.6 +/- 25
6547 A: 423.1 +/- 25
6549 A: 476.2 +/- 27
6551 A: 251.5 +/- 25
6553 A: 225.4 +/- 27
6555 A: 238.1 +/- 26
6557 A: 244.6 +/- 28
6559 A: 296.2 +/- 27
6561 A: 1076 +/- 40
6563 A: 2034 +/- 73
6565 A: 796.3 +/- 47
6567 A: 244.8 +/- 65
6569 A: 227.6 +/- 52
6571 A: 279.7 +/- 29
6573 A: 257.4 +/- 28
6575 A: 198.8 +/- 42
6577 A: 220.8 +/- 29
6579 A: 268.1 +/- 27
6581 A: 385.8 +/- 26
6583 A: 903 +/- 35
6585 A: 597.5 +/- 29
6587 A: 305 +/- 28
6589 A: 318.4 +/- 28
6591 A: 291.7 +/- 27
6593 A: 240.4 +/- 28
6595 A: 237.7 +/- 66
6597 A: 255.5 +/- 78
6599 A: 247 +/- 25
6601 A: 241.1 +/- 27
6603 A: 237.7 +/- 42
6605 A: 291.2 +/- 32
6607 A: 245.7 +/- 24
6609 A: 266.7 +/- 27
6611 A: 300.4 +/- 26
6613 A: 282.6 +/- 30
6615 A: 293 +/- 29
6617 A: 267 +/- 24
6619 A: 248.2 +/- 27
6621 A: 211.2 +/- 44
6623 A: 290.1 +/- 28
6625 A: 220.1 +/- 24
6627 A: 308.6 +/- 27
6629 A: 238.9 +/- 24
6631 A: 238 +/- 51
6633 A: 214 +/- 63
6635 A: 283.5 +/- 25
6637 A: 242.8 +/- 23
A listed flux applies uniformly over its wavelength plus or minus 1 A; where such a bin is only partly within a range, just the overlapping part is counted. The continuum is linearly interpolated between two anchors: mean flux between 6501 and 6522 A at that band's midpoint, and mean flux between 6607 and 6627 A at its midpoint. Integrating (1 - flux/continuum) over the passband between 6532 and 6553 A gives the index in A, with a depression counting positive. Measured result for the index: -2.3 A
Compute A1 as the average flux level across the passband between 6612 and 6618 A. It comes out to 281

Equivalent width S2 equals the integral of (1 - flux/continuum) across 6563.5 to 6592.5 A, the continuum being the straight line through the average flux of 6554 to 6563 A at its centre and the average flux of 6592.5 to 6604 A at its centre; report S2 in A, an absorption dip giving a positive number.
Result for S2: 2.1 A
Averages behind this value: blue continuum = 638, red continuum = 243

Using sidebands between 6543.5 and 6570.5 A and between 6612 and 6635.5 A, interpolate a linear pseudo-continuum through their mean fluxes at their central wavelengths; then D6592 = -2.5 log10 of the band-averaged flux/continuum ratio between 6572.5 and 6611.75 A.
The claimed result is 0.20 mag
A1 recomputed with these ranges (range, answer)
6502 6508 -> 256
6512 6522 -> 259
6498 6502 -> 287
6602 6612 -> 268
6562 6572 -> 716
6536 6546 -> 264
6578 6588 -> 492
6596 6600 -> 251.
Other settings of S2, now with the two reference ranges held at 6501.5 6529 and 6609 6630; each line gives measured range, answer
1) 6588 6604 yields 0.47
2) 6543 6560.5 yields -3.68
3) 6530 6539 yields 0.03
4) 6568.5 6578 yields 1.05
